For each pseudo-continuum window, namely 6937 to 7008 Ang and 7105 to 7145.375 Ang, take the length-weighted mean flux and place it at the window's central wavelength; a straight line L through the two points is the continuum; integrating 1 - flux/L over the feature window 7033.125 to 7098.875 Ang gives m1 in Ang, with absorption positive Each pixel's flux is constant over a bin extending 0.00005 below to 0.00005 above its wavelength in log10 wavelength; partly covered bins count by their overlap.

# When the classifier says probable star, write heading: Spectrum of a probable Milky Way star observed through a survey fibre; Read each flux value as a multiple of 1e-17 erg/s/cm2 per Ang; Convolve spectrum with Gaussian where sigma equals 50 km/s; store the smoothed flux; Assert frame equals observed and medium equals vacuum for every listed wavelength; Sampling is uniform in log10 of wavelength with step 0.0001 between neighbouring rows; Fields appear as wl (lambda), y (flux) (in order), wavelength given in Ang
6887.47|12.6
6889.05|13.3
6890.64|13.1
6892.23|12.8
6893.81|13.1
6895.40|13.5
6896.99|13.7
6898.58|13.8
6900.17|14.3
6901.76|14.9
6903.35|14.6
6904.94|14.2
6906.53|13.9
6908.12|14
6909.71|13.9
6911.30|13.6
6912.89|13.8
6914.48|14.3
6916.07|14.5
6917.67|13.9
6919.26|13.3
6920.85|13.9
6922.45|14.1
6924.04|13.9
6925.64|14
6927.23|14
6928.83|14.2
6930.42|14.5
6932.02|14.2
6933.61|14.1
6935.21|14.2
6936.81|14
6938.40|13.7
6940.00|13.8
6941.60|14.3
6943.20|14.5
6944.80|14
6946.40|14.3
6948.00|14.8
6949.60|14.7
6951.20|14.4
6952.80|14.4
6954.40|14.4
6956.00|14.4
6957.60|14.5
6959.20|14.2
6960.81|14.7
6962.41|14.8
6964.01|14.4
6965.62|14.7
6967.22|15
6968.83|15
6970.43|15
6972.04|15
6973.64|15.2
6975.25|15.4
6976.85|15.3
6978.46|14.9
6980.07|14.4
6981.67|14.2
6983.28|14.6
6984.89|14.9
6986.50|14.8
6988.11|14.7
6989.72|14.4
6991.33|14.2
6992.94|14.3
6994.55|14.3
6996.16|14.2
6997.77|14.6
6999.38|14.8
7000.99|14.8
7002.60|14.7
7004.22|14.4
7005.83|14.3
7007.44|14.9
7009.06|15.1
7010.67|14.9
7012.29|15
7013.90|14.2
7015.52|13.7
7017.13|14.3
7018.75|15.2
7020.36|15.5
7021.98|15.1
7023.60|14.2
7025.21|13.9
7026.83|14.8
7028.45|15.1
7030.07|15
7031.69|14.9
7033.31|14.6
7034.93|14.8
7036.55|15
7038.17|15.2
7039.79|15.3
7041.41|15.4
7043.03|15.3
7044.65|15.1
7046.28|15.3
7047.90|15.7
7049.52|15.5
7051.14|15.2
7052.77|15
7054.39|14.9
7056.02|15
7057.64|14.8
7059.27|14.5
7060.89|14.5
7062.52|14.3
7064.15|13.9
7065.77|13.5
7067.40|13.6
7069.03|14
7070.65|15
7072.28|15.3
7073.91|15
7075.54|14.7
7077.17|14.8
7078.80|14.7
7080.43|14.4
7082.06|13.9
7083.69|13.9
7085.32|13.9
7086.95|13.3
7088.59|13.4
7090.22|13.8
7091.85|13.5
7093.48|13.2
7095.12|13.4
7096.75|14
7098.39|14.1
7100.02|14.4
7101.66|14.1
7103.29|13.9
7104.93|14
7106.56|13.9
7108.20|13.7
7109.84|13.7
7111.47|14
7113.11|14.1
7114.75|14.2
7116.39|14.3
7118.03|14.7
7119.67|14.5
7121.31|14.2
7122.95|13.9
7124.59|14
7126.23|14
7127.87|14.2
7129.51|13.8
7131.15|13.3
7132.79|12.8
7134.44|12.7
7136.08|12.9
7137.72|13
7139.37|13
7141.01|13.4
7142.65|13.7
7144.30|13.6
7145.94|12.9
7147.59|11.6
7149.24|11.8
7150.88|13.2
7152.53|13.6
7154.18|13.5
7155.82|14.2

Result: -2.1 Ang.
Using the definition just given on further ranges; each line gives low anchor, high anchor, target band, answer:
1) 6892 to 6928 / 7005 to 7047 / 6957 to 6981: -0.7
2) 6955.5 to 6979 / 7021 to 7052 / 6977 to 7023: 0.9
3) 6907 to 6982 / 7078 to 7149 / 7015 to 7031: -0.7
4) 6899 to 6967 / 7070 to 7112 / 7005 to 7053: -2.7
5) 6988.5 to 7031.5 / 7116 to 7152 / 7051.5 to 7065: -0.5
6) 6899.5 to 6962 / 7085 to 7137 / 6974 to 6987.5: -0.7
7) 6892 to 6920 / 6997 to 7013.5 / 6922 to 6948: 0.0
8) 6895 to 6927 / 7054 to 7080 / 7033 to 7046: -0.6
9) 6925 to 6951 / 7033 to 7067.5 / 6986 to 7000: 0.1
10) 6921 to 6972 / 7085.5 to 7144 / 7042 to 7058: -1.4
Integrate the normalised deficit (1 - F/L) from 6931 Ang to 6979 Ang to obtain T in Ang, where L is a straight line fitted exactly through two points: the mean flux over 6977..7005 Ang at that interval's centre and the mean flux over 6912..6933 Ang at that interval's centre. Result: -0.8 Ang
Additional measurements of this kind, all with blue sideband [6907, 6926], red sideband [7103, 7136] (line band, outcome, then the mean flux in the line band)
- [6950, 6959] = -0.3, 14.4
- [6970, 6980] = -0.8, 15.1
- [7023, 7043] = -1.4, 14.9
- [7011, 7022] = -0.6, 14.7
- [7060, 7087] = -0.8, 14.3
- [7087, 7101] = 0.2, 13.7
